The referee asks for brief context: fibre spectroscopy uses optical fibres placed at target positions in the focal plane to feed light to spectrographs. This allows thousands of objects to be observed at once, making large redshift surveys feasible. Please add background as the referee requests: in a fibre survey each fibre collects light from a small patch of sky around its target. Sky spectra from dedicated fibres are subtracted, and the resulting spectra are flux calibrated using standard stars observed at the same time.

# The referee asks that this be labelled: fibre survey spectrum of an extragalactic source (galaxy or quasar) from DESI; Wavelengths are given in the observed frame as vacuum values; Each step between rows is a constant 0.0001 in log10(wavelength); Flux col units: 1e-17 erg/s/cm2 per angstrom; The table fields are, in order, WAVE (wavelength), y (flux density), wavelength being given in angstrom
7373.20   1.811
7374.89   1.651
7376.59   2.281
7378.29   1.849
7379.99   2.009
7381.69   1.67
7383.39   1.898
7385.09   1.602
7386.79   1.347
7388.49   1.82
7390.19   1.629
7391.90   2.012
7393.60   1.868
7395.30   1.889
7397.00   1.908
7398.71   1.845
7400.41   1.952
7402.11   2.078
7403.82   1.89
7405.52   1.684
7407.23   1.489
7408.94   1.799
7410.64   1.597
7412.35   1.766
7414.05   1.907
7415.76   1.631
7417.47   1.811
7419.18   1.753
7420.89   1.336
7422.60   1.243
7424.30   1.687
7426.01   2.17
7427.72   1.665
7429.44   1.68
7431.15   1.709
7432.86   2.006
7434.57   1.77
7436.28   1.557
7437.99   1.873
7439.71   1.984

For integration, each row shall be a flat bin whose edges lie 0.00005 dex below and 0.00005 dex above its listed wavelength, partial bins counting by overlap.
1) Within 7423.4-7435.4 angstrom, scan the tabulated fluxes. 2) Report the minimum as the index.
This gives 1.665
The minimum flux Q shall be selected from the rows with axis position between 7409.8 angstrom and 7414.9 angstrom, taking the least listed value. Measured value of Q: 1.597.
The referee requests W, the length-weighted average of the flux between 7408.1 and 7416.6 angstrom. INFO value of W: 1.74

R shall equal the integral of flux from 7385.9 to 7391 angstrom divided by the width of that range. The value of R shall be 1.6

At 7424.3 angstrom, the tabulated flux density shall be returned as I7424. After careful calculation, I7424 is 1.687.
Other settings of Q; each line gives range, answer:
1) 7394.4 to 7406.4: 1.684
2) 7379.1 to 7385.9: 1.602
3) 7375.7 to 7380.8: 1.849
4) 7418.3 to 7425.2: 1.243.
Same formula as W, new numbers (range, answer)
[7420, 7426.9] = 1.61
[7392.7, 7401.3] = 1.9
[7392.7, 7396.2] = 1.89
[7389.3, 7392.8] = 1.82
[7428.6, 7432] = 1.69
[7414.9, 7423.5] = 1.56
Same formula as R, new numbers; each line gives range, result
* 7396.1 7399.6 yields 1.88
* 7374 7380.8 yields 1.95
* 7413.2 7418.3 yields 1.78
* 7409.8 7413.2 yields 1.68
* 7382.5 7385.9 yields 1.75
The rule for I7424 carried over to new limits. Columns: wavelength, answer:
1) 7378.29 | 1.849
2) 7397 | 1.908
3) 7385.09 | 1.602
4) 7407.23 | 1.489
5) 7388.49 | 1.82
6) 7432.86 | 2.006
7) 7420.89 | 1.336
